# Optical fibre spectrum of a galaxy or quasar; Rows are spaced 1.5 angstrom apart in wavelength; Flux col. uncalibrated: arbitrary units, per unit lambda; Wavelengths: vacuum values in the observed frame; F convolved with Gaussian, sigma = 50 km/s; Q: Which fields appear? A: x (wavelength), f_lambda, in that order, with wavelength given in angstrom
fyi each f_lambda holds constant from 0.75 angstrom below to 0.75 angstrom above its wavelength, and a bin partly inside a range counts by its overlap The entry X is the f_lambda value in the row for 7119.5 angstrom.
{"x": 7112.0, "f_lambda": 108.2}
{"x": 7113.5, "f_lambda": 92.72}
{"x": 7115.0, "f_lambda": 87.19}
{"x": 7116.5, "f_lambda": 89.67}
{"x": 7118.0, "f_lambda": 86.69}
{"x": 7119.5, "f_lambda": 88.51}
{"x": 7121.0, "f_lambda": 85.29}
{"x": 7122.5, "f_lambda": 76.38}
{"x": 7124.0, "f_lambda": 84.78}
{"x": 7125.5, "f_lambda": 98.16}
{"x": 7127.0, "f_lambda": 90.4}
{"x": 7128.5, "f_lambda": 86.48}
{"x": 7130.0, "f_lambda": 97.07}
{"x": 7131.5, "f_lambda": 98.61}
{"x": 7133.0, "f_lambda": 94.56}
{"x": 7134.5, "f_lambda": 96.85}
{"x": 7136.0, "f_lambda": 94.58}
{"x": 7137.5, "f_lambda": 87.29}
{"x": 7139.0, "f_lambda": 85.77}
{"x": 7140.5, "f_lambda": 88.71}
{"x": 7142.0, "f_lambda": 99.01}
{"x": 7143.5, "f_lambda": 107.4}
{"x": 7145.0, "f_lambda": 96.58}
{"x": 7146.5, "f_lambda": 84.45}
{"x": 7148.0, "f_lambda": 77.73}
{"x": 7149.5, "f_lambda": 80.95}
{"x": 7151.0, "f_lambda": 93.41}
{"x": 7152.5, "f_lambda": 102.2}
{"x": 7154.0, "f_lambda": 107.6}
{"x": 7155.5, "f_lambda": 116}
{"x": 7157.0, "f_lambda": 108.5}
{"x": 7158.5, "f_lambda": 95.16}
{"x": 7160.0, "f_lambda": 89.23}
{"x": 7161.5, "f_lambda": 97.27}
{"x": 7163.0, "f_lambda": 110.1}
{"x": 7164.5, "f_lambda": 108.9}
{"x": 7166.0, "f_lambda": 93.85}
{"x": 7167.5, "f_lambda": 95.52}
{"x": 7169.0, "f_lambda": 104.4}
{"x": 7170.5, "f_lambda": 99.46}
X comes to 88.51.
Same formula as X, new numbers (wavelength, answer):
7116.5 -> 89.67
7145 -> 96.58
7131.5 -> 98.61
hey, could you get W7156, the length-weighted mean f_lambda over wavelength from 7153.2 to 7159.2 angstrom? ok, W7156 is 107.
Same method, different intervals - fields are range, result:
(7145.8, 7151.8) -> 84.3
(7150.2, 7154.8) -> 101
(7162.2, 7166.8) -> 104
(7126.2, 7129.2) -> 88.6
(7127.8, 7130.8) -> 92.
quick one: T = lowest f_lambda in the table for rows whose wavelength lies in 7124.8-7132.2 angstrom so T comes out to 86.48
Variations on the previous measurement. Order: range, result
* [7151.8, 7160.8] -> 89.23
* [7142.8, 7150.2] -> 77.73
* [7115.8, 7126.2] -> 76.38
